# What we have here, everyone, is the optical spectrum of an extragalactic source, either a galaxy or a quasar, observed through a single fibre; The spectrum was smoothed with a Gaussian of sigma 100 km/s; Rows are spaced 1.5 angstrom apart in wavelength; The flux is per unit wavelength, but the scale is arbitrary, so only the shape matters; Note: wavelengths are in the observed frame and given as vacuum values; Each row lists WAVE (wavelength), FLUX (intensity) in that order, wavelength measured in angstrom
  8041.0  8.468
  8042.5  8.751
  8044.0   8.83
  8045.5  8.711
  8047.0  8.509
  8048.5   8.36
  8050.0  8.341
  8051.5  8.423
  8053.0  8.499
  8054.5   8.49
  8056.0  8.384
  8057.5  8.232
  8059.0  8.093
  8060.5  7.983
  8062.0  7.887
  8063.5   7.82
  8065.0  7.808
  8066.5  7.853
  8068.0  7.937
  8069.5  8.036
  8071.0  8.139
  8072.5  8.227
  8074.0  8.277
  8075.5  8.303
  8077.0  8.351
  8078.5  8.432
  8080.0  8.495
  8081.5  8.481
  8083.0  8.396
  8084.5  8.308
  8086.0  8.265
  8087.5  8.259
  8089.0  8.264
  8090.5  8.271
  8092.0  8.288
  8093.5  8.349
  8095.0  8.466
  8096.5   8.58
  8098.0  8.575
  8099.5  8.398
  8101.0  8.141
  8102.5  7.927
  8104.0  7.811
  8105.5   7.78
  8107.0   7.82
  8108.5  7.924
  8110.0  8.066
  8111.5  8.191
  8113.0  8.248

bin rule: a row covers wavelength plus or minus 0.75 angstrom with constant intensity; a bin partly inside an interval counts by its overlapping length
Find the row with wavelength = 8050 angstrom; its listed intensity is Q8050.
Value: 8.341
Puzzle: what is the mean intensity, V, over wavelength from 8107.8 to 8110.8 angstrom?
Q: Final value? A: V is 8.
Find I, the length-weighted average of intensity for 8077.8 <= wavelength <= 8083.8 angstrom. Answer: 8.45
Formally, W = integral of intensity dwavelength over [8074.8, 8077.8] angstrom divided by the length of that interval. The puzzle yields 8.33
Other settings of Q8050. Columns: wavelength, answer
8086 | 8.265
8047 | 8.509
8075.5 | 8.303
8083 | 8.396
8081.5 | 8.481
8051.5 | 8.423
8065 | 7.808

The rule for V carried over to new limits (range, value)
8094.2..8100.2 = 8.5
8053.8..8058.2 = 8.37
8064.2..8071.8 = 7.96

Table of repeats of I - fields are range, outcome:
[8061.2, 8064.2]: 7.86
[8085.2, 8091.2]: 8.27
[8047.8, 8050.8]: 8.35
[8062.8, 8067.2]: 7.83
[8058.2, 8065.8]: 7.92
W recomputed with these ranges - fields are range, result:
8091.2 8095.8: 8.37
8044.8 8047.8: 8.6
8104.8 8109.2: 7.84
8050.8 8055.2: 8.47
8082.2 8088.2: 8.31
